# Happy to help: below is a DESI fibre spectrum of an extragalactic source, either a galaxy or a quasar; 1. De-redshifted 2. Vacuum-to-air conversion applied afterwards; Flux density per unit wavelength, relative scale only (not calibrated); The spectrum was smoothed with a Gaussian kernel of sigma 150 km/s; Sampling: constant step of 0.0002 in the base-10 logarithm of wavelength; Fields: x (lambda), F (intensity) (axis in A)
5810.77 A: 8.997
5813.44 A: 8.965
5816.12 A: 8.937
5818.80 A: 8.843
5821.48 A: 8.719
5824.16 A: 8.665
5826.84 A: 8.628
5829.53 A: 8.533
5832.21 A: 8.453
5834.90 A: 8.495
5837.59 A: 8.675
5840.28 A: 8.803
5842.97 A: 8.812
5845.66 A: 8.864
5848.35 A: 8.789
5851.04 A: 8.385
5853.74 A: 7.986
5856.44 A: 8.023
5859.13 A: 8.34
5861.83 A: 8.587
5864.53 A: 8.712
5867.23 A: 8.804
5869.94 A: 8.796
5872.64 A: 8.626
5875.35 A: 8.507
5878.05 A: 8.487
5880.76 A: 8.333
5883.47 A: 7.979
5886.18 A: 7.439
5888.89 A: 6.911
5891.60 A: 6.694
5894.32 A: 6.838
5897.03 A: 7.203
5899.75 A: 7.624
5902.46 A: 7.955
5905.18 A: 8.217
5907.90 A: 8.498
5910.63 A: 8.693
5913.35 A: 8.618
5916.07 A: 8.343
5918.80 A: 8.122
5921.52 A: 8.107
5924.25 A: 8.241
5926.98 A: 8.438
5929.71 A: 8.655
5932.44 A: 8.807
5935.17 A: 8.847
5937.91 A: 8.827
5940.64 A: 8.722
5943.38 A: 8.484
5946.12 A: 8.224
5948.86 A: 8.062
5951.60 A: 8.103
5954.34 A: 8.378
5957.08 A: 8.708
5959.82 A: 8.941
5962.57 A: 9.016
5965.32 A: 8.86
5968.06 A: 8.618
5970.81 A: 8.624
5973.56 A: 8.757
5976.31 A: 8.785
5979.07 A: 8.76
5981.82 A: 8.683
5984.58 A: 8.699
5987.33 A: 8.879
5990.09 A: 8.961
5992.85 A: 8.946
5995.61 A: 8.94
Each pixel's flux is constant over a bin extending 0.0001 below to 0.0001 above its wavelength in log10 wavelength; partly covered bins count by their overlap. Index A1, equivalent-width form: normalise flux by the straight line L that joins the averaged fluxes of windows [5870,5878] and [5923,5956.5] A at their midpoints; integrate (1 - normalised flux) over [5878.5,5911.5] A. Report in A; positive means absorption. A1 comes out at 3.3 A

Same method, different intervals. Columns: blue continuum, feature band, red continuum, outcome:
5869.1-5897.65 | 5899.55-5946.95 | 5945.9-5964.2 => -1.38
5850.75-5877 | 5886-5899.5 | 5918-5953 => 2.29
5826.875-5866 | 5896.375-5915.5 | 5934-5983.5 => 0.95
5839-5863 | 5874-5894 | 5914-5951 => 1.81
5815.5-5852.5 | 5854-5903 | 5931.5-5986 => 3.82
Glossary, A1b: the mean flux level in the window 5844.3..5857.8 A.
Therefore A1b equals 8.41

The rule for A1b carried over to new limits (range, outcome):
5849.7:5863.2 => 8.26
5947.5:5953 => 8.09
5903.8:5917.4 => 8.47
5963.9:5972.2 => 8.71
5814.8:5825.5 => 8.79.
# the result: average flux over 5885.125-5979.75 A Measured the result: 8.29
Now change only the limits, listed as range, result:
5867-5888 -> 8.31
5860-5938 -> 8.19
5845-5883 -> 8.5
